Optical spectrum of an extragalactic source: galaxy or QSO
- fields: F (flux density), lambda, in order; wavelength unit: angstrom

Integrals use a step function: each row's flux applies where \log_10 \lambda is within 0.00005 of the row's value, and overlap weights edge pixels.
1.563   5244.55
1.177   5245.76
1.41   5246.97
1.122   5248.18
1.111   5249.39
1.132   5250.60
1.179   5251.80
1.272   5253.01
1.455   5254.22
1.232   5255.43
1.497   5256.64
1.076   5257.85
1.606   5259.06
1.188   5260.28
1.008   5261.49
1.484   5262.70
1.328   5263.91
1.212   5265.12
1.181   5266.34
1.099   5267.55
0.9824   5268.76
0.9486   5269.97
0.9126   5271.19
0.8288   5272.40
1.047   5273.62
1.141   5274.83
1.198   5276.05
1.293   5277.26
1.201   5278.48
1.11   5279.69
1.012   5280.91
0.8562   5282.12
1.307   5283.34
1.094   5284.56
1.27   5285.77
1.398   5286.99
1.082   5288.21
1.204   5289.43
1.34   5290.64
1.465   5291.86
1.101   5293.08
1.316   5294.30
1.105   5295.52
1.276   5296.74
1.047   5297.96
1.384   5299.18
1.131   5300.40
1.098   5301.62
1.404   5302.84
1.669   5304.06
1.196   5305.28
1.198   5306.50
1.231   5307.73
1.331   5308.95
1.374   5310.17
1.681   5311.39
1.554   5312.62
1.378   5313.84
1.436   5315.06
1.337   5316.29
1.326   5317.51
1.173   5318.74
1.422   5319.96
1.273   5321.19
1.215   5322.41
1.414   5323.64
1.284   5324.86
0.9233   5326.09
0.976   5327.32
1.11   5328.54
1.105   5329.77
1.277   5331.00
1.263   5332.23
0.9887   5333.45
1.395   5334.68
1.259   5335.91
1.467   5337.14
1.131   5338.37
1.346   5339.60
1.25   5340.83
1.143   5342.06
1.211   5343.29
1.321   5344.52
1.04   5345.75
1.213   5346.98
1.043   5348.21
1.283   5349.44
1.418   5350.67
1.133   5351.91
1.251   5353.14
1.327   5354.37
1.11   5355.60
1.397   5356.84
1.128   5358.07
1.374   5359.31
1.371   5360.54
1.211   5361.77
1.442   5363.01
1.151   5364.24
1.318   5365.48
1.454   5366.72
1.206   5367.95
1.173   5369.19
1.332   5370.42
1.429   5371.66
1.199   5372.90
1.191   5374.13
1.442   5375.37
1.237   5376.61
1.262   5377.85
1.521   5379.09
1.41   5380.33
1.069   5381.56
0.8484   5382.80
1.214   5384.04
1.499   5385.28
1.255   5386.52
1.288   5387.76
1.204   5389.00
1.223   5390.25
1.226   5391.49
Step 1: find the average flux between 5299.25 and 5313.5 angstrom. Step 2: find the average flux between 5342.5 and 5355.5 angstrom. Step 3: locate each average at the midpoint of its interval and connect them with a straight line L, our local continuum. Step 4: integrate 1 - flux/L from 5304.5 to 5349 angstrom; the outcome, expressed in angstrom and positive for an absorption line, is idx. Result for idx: 1.1 angstrom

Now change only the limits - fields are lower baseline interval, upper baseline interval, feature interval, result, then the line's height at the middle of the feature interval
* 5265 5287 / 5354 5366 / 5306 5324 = -2.62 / 1.18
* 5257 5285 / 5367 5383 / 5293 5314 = -2.27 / 1.18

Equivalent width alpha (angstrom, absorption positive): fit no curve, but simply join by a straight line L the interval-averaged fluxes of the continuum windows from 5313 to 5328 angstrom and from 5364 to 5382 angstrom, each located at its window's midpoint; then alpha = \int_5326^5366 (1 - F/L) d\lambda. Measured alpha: 1.7 angstrom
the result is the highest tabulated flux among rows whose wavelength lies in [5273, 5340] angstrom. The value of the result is 1.681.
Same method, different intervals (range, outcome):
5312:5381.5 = 1.554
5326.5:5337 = 1.395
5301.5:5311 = 1.669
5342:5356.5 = 1.418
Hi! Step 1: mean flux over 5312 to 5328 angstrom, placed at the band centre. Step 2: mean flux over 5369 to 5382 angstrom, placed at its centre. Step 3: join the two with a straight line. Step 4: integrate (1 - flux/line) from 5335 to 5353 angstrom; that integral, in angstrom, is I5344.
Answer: 0.80 angstrom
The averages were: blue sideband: 1.28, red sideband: 1.3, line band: 1.24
